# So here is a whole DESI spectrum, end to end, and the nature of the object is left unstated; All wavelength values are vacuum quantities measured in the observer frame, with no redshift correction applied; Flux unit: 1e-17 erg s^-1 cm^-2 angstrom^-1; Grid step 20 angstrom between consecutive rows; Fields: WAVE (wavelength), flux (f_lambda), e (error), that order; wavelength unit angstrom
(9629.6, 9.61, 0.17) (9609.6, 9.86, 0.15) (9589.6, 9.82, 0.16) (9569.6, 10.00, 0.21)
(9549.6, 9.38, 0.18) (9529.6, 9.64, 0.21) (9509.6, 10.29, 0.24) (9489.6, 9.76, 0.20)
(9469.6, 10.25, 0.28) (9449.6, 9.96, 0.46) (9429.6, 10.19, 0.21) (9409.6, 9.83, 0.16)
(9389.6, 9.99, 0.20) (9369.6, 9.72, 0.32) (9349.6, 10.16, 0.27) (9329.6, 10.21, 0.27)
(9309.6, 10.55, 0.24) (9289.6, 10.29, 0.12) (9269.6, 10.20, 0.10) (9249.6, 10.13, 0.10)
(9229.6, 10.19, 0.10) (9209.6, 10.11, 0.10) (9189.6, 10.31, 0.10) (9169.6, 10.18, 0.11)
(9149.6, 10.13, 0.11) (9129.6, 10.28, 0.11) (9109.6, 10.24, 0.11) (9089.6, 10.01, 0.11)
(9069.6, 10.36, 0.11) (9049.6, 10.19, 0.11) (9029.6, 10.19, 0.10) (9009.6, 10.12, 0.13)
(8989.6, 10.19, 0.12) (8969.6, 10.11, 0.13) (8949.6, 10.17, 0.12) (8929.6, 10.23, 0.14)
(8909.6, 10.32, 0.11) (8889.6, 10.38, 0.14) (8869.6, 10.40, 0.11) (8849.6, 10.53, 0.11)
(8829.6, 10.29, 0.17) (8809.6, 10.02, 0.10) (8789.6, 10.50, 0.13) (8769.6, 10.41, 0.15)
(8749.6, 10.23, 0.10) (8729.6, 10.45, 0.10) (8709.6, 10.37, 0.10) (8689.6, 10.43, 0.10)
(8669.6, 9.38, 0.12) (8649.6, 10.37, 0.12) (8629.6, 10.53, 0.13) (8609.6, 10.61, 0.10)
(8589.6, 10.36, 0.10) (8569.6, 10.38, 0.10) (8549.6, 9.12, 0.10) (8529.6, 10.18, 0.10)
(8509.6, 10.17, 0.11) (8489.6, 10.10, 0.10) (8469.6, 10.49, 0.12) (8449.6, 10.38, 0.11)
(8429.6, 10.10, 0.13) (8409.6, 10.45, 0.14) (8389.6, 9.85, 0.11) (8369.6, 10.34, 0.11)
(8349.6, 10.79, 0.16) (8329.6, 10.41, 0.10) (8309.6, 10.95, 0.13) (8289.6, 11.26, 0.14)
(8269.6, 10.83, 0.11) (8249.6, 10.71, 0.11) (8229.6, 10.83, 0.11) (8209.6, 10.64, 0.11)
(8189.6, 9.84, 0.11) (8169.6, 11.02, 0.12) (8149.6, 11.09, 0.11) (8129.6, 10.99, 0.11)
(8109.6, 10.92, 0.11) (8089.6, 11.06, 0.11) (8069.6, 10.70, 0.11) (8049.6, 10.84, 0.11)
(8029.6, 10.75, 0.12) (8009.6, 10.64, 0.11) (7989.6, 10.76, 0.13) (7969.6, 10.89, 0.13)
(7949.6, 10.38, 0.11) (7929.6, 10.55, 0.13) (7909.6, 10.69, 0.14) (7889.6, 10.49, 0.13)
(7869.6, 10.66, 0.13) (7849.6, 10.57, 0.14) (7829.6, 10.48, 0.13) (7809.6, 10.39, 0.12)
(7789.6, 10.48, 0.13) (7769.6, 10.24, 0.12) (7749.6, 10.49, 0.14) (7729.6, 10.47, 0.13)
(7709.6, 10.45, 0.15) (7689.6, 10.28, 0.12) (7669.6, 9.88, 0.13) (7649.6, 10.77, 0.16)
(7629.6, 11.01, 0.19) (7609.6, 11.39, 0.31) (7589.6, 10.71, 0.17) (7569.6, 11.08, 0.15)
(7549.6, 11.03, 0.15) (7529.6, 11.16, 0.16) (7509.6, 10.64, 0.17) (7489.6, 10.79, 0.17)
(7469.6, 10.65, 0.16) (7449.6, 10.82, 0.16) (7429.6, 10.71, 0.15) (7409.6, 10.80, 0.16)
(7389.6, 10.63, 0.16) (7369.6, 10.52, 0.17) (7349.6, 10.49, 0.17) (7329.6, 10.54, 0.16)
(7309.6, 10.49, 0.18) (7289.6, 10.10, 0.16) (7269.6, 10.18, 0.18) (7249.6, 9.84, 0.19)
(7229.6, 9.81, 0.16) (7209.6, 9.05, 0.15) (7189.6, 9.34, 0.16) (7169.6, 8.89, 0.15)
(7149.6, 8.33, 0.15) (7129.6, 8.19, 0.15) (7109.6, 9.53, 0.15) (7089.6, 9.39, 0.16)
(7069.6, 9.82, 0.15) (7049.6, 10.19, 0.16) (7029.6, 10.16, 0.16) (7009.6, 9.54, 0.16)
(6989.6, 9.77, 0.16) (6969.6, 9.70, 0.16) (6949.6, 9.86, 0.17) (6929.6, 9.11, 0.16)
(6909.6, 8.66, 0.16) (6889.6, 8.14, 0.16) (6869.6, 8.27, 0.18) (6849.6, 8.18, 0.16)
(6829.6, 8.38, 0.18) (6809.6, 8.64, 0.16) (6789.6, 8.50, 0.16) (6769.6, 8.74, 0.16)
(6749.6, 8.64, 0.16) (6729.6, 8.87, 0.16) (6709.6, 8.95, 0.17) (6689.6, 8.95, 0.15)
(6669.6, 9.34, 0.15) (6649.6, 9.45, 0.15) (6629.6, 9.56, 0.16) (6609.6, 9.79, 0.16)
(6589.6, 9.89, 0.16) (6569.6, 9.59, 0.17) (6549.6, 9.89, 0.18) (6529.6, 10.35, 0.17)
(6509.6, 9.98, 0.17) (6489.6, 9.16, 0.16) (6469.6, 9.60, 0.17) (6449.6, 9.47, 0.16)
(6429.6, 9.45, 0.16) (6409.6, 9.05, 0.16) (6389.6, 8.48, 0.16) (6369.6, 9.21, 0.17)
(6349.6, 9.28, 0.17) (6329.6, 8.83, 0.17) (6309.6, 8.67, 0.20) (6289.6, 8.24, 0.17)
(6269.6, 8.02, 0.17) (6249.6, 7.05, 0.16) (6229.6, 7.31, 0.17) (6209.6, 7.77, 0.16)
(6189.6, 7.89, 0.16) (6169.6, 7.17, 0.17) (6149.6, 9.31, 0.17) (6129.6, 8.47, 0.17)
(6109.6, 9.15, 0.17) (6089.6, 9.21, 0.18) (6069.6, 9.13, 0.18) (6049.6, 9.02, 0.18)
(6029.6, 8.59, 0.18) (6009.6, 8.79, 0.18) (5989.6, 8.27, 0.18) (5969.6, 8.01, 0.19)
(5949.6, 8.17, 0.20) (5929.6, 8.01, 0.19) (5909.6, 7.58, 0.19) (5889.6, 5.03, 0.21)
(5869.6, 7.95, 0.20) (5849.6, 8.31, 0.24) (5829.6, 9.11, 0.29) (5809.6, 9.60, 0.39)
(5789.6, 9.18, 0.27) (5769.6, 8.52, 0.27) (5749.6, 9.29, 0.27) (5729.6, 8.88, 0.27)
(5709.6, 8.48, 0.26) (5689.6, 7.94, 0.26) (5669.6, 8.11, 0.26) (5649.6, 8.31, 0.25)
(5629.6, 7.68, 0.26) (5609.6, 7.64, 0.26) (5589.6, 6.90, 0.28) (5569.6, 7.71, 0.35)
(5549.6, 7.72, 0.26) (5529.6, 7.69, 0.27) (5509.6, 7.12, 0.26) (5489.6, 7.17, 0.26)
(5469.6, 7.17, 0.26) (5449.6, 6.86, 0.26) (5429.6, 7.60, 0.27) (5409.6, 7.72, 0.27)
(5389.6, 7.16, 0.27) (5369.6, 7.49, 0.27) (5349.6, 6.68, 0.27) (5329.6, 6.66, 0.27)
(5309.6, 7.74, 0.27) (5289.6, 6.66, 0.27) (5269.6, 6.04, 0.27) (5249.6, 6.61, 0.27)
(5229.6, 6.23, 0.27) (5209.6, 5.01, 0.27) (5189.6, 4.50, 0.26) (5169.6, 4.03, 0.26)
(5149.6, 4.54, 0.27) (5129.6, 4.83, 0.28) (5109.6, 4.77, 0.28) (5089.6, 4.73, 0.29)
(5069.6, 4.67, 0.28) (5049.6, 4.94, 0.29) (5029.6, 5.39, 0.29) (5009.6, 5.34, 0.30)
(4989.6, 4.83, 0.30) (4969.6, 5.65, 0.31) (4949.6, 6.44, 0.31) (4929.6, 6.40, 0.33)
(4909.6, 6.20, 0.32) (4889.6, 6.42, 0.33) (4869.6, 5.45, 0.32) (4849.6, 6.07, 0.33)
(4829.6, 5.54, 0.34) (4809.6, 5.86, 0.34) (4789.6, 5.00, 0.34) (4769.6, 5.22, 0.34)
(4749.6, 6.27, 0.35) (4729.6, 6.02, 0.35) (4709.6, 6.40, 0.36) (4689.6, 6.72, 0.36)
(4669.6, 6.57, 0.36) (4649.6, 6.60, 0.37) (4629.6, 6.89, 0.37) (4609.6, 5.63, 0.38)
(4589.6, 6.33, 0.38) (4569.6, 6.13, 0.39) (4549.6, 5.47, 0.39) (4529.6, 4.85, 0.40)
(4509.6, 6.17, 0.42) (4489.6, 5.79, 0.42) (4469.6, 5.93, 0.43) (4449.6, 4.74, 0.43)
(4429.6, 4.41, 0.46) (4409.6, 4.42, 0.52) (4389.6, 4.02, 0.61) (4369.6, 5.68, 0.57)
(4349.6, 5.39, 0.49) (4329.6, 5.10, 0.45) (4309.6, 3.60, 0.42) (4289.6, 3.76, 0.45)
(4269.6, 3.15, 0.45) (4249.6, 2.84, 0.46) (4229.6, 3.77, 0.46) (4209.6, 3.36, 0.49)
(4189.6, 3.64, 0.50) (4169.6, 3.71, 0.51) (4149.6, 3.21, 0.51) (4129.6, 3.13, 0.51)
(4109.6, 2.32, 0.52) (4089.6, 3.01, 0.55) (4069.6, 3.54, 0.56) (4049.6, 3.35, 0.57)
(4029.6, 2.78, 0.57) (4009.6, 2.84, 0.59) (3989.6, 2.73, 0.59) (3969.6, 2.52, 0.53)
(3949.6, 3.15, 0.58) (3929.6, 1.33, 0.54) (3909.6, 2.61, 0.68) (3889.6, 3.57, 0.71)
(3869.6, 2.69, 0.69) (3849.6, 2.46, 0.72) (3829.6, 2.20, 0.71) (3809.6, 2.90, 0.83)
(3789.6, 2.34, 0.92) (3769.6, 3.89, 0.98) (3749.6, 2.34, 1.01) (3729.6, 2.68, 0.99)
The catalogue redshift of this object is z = 0.000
